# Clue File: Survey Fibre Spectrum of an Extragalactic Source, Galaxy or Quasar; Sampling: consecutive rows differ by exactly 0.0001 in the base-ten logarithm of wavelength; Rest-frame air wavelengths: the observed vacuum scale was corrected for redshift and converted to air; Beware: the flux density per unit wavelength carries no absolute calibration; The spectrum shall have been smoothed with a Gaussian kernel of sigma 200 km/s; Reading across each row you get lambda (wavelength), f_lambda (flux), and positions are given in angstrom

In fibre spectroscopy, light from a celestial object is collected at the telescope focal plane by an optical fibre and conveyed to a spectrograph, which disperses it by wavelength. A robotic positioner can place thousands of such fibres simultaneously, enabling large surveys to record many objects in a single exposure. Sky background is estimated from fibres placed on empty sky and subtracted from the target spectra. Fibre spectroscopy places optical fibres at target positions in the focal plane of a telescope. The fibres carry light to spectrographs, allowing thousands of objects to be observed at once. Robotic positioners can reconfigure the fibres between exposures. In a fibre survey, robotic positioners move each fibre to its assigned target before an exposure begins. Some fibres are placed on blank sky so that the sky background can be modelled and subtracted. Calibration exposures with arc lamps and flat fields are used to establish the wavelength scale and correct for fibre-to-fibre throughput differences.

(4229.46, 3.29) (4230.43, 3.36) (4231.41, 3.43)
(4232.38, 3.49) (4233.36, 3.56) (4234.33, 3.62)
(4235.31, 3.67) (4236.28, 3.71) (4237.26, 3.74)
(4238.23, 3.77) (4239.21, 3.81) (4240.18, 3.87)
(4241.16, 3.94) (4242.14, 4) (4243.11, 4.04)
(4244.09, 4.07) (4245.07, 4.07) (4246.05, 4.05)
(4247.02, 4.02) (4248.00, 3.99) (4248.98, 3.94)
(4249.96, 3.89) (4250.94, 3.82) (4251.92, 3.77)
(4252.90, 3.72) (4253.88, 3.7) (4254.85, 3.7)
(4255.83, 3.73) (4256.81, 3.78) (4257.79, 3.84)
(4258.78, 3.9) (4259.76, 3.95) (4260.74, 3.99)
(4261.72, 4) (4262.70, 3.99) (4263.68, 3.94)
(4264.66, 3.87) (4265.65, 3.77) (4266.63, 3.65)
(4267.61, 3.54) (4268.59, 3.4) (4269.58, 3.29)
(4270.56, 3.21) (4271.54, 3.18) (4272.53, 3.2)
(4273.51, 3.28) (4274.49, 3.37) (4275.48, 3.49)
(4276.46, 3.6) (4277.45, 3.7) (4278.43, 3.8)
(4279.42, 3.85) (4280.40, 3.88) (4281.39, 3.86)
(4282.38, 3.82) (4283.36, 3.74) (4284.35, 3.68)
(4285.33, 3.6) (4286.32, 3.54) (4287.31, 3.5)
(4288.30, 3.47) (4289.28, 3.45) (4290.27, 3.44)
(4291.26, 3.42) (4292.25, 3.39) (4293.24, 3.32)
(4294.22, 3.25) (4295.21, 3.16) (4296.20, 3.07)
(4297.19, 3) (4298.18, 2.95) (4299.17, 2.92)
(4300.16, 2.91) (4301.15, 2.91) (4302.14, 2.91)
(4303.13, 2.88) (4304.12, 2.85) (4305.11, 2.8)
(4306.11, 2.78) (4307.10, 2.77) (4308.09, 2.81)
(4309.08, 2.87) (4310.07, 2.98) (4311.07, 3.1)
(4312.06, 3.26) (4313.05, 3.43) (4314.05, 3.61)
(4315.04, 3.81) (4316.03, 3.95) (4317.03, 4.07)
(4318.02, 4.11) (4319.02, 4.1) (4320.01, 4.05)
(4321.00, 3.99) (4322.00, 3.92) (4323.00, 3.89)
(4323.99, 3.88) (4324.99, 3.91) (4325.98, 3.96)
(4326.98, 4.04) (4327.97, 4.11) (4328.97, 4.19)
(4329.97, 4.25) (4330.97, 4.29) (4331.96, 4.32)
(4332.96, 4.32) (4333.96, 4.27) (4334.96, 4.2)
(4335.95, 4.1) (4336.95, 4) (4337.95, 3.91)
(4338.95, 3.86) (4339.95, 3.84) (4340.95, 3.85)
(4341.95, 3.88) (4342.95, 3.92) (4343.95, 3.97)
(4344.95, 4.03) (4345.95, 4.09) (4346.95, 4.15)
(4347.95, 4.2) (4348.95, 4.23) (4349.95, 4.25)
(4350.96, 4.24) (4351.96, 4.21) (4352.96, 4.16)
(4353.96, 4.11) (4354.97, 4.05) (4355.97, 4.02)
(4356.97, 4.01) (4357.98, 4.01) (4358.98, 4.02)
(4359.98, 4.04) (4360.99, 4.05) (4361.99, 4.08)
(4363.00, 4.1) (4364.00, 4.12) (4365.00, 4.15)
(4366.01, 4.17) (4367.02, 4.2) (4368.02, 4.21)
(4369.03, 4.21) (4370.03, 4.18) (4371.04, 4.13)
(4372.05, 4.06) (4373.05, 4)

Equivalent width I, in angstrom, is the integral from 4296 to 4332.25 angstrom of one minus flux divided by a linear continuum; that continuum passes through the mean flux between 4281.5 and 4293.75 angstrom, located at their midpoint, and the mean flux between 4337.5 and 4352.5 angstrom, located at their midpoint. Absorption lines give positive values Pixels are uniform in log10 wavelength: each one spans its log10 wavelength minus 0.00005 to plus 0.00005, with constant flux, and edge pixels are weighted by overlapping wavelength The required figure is 2.7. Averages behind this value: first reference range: 3.54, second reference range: 4.04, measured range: 3.5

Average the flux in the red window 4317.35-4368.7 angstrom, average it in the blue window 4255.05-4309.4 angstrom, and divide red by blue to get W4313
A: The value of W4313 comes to 1.2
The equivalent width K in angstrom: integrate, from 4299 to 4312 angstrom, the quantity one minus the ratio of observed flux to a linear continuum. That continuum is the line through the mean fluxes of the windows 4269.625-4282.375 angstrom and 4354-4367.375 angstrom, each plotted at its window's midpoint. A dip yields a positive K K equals 2.9 angstrom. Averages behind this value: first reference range 3.54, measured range 2.9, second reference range 4.08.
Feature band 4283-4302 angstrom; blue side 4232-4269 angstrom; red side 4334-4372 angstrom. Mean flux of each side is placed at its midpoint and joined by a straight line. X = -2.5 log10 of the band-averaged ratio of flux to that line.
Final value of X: 0.19 mag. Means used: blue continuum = 3.83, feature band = 3.29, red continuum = 4.08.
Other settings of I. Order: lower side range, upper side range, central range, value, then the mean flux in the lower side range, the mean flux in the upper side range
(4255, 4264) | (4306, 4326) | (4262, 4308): 4.7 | 3.89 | 3.59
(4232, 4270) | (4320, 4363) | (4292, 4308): 3.9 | 3.81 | 4.07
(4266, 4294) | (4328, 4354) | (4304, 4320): 2.0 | 3.52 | 4.11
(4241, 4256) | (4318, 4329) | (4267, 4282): 1.6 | 3.91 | 4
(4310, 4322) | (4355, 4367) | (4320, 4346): -1.2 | 3.74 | 4.07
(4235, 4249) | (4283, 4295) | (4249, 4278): 0.4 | 3.92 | 3.47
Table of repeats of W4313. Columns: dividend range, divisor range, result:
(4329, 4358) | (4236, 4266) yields 1.05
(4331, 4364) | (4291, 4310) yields 1.36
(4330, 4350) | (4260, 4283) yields 1.12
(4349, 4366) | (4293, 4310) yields 1.39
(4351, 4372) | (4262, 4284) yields 1.14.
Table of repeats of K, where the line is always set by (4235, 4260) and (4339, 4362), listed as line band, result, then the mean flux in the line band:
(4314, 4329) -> 0.1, 3.98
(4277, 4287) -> 0.5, 3.74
